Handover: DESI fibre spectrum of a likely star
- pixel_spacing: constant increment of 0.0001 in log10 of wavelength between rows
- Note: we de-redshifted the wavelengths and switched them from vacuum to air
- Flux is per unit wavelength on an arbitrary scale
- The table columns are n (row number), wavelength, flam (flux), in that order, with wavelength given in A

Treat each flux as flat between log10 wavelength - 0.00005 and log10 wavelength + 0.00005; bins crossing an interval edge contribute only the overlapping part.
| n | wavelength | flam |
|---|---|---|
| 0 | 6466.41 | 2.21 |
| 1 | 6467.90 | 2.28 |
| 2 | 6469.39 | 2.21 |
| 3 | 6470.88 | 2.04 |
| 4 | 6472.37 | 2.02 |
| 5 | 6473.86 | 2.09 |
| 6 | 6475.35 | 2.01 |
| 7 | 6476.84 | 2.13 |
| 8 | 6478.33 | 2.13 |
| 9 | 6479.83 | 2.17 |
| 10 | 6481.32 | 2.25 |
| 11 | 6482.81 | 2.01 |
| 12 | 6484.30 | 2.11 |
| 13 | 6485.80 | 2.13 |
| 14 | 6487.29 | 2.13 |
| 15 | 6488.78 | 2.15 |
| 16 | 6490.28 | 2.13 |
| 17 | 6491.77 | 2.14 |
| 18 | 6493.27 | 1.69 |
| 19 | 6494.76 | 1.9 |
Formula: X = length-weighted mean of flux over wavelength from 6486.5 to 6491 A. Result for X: 2.14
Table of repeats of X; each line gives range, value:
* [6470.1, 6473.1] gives 2.03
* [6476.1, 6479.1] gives 2.13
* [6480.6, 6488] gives 2.13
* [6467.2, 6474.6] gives 2.13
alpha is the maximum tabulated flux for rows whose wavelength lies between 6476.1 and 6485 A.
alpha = 2.25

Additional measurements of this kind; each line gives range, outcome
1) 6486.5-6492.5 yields 2.15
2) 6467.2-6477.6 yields 2.28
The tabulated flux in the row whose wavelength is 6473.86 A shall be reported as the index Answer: 2.09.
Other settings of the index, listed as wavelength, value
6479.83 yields 2.17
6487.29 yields 2.13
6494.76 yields 1.9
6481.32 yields 2.25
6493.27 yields 1.69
